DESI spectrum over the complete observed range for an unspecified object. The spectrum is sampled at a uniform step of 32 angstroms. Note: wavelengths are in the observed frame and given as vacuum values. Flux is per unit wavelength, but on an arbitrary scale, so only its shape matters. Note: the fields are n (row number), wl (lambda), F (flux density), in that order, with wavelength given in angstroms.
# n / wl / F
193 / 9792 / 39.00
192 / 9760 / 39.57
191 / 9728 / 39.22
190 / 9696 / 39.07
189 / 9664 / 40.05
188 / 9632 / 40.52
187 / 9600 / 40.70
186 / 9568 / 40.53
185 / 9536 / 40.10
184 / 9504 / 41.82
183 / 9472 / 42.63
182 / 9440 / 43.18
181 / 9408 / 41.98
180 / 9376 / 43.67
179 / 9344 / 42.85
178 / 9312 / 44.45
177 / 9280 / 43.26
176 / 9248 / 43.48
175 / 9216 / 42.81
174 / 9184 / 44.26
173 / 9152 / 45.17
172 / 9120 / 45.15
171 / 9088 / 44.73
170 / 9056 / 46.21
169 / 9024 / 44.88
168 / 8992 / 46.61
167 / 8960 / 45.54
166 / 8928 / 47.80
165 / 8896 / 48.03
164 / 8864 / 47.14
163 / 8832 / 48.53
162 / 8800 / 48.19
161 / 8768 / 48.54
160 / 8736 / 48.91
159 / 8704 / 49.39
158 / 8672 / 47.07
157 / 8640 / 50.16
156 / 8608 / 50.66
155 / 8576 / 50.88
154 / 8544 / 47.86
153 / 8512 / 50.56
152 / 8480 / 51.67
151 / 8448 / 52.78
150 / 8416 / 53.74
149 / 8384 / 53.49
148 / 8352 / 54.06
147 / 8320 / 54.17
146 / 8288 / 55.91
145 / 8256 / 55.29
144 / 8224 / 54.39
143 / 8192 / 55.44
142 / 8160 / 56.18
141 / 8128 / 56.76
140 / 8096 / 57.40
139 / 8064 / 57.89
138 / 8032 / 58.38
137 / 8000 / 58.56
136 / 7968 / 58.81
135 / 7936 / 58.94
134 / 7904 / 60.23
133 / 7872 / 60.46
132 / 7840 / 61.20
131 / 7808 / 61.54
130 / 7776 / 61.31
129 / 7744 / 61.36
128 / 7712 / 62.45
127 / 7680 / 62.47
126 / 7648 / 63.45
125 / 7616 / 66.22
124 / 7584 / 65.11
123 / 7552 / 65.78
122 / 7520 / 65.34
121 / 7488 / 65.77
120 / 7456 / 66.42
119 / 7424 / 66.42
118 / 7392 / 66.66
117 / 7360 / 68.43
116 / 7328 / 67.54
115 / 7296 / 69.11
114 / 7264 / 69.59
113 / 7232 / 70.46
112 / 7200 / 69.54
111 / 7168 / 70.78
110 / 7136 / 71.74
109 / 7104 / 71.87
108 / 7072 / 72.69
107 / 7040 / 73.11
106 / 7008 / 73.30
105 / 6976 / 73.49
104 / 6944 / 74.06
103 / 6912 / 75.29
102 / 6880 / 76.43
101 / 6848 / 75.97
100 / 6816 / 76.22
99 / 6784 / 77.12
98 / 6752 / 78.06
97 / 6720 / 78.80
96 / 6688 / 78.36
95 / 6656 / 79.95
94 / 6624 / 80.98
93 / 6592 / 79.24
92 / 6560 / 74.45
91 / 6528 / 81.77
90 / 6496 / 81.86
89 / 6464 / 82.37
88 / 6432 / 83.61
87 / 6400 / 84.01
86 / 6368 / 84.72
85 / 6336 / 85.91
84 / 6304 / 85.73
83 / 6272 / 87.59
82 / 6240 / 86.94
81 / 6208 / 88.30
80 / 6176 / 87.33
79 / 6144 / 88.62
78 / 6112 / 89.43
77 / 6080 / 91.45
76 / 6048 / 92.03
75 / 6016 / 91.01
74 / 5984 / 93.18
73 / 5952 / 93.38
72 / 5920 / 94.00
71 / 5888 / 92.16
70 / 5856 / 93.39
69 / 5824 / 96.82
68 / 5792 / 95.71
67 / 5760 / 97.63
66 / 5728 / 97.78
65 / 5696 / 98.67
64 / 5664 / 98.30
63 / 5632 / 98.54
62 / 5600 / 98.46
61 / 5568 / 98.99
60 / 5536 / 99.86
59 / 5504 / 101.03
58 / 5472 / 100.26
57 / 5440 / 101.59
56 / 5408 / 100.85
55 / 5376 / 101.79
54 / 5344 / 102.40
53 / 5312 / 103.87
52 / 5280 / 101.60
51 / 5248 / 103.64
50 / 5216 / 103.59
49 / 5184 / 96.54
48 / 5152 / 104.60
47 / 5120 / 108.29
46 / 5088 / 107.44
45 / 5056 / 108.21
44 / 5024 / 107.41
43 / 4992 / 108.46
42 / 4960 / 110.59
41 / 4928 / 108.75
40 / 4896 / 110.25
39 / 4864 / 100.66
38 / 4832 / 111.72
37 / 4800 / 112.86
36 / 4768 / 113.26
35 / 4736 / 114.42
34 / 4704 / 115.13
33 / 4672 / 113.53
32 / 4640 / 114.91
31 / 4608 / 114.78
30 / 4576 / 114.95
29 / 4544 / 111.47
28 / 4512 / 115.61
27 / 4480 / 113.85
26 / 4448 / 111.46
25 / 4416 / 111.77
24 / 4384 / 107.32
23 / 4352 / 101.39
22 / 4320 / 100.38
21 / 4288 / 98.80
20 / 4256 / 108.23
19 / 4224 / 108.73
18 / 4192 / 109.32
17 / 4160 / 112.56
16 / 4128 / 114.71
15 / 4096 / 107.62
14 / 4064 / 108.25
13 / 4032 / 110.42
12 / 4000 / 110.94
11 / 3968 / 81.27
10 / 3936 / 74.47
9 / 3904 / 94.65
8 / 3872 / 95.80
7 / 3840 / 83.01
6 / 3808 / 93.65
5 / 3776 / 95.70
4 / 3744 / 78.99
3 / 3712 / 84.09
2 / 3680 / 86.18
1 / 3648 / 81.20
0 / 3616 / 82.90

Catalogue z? 0.00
